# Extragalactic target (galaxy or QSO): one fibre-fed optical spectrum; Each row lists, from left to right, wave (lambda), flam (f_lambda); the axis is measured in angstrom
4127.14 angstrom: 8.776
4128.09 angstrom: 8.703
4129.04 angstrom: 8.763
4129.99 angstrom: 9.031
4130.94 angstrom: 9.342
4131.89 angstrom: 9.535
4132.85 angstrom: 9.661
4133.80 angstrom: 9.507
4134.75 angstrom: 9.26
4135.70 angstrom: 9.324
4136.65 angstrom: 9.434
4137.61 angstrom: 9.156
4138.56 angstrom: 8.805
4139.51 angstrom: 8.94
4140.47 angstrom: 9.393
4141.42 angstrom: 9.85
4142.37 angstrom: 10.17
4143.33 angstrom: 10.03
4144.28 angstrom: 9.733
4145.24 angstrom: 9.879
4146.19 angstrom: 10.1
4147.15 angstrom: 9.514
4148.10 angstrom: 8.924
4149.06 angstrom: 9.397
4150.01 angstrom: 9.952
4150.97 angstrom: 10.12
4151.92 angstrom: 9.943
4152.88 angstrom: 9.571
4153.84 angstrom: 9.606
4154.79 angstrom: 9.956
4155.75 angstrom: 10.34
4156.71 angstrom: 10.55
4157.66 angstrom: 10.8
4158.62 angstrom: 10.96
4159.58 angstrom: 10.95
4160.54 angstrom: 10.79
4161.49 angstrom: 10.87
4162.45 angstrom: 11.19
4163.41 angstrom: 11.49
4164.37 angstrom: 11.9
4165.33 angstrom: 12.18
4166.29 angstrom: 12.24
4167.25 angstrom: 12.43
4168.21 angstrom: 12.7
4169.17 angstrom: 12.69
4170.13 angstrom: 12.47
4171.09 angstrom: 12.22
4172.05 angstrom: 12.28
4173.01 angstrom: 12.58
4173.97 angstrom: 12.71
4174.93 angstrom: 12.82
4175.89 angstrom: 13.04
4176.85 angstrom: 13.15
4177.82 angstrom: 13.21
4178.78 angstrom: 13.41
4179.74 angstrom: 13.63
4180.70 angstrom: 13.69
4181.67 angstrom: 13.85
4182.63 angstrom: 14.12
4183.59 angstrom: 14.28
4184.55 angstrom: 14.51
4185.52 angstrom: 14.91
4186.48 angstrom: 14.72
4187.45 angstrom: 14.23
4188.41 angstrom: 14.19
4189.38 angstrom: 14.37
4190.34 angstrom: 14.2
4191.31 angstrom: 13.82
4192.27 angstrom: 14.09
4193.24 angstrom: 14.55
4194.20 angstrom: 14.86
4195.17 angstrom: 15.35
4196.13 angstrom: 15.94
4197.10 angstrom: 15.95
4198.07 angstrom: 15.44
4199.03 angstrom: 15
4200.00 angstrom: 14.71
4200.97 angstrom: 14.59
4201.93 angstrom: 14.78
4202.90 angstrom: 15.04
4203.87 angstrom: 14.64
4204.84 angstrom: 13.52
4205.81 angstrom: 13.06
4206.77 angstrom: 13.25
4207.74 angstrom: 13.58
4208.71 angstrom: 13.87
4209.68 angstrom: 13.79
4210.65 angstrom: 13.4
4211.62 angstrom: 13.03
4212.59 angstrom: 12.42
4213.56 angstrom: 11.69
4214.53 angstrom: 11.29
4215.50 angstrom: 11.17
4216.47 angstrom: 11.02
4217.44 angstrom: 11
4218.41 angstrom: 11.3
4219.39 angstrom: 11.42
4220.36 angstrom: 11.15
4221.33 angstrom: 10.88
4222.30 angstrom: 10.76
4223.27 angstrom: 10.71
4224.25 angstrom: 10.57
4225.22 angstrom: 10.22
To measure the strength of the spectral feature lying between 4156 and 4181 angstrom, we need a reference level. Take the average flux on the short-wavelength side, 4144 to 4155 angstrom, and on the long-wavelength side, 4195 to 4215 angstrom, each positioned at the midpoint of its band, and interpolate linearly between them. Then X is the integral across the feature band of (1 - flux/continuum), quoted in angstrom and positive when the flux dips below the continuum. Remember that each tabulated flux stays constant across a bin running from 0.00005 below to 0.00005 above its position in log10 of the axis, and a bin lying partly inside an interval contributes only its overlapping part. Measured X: -2.2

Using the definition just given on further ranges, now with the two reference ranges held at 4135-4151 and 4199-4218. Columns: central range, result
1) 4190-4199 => -1.82 angstrom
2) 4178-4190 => -2.34 angstrom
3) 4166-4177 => -1.45 angstrom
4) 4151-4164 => -0.22 angstrom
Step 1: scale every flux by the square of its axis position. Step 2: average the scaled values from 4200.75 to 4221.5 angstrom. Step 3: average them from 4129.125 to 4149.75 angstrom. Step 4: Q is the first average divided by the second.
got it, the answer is 1.39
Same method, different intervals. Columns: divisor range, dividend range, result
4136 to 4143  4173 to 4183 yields 1.44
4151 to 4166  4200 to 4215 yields 1.29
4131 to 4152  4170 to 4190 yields 1.45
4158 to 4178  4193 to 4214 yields 1.19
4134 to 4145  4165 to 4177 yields 1.35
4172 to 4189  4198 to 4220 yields 0.97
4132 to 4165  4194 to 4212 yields 1.48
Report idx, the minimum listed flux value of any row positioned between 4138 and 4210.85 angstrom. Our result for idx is 8.805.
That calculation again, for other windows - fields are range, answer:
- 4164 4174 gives 11.9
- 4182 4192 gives 13.82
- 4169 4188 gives 12.22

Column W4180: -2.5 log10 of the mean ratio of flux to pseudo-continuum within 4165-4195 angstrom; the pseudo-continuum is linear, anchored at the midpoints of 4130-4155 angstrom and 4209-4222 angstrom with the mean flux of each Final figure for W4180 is -0.25 mag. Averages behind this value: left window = 9.57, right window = 11.8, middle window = 13.5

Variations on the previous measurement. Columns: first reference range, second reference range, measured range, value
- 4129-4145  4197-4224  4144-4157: 0.027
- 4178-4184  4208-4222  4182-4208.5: -0.116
